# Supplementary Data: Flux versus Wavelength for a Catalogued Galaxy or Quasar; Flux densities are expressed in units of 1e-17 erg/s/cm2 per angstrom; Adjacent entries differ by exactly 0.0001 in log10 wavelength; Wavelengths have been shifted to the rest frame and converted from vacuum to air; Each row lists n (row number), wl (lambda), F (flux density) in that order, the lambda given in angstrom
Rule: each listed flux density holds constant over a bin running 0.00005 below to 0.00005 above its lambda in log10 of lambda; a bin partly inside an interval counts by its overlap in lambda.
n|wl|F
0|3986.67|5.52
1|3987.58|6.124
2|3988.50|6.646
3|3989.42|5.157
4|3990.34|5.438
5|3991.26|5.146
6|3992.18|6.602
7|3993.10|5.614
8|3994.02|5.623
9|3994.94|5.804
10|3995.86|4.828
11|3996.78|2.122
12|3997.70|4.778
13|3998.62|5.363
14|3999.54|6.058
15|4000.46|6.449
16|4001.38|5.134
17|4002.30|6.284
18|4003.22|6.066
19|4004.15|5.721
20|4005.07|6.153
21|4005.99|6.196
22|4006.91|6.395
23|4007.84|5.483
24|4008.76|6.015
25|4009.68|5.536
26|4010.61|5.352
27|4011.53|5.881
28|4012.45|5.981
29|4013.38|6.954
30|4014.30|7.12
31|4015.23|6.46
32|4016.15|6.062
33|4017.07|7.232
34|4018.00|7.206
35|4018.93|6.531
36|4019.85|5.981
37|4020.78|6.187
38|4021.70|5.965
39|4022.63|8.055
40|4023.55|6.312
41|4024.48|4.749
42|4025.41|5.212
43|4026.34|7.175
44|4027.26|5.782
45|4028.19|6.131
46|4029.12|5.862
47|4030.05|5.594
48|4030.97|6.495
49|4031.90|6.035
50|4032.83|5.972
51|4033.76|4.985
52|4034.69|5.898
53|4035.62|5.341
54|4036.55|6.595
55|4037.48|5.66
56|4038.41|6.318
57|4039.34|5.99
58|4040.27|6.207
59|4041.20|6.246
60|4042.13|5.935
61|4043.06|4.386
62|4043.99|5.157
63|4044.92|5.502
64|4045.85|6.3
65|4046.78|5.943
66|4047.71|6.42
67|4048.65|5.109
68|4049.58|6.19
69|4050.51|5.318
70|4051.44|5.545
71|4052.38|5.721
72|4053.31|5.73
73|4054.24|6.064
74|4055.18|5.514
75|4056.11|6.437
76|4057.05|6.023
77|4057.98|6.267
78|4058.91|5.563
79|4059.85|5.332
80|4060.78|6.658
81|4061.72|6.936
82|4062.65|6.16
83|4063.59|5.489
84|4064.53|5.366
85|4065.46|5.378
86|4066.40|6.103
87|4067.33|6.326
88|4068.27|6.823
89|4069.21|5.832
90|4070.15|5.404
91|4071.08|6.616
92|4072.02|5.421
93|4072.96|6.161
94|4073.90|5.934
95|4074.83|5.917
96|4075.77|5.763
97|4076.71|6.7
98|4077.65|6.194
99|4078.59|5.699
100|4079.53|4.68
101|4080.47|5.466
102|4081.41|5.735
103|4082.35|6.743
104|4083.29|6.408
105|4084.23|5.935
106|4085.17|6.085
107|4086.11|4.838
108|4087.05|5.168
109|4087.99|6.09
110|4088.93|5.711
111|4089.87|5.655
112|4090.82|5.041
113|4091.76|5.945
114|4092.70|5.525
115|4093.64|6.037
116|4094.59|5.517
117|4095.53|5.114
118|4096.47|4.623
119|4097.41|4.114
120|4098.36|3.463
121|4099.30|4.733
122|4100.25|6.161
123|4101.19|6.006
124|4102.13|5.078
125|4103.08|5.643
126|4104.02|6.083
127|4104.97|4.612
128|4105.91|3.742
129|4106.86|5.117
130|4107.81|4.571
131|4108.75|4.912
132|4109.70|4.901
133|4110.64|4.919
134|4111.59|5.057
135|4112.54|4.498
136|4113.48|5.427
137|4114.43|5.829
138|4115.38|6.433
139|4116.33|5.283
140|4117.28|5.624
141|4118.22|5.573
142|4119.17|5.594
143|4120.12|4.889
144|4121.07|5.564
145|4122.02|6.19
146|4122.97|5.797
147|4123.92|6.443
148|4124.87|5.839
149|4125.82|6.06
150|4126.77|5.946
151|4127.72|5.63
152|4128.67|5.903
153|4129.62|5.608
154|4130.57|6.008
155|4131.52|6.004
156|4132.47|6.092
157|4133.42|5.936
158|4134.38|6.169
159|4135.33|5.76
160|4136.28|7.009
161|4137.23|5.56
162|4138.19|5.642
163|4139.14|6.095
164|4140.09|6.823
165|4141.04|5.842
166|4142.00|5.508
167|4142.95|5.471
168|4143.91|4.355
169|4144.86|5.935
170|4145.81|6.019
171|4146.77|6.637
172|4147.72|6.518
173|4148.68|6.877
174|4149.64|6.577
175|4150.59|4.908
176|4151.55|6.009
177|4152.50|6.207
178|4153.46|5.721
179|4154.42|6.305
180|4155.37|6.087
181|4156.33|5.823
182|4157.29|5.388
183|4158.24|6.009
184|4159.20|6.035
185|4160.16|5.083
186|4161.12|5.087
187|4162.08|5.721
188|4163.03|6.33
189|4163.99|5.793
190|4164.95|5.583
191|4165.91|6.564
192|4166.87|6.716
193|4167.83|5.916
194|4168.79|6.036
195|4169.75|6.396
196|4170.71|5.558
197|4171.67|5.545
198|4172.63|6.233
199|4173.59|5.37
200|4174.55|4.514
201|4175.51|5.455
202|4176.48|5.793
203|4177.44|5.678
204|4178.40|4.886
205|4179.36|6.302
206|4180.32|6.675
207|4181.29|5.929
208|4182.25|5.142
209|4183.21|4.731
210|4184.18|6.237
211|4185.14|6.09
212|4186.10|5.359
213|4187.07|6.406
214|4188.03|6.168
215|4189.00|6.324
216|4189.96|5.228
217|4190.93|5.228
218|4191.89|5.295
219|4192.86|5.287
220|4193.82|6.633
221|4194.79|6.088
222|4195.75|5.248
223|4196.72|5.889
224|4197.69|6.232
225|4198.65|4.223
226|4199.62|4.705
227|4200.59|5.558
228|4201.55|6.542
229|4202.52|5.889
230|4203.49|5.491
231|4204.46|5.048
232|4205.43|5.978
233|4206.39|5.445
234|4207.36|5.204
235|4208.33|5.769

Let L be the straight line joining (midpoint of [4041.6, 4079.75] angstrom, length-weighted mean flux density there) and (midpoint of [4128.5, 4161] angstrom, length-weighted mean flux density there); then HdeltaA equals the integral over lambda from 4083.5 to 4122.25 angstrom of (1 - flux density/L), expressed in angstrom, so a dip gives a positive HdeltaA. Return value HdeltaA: 3.9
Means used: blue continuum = 5.86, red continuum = 5.93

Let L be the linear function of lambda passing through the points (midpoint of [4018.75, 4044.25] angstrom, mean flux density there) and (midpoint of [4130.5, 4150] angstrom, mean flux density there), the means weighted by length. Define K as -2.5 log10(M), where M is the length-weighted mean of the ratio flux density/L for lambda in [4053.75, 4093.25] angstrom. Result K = 0.019 mag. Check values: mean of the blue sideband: 5.96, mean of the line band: 5.88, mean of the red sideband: 6.04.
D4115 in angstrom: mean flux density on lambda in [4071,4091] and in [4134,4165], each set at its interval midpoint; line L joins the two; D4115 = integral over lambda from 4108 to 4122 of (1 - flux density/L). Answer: 1.25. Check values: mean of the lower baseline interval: 5.81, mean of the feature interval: 5.34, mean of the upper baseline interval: 5.91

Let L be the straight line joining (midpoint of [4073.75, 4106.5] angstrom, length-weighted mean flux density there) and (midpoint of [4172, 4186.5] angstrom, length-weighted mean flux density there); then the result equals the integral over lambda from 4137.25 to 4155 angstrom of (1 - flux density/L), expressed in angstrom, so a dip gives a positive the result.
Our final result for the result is -1.2 angstrom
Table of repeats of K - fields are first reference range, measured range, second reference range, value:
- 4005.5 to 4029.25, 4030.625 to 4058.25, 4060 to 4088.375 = 0.05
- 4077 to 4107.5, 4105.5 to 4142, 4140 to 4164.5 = 0.00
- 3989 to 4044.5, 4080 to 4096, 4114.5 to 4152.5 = 0.04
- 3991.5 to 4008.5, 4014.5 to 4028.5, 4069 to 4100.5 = -0.14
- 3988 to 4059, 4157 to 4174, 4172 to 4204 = -0.03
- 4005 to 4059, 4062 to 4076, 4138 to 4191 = 0.01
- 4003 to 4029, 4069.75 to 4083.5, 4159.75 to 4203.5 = 0.02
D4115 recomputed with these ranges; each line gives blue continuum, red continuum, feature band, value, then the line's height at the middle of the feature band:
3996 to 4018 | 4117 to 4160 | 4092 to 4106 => 1.8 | 5.9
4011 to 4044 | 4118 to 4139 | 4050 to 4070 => 0.4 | 6.04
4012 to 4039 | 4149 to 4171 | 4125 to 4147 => 0.2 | 5.97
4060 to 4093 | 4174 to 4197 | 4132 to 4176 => -1.2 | 5.74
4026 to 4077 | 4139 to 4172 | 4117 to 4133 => 0.3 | 5.93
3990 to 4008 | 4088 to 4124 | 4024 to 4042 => -1.4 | 5.48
